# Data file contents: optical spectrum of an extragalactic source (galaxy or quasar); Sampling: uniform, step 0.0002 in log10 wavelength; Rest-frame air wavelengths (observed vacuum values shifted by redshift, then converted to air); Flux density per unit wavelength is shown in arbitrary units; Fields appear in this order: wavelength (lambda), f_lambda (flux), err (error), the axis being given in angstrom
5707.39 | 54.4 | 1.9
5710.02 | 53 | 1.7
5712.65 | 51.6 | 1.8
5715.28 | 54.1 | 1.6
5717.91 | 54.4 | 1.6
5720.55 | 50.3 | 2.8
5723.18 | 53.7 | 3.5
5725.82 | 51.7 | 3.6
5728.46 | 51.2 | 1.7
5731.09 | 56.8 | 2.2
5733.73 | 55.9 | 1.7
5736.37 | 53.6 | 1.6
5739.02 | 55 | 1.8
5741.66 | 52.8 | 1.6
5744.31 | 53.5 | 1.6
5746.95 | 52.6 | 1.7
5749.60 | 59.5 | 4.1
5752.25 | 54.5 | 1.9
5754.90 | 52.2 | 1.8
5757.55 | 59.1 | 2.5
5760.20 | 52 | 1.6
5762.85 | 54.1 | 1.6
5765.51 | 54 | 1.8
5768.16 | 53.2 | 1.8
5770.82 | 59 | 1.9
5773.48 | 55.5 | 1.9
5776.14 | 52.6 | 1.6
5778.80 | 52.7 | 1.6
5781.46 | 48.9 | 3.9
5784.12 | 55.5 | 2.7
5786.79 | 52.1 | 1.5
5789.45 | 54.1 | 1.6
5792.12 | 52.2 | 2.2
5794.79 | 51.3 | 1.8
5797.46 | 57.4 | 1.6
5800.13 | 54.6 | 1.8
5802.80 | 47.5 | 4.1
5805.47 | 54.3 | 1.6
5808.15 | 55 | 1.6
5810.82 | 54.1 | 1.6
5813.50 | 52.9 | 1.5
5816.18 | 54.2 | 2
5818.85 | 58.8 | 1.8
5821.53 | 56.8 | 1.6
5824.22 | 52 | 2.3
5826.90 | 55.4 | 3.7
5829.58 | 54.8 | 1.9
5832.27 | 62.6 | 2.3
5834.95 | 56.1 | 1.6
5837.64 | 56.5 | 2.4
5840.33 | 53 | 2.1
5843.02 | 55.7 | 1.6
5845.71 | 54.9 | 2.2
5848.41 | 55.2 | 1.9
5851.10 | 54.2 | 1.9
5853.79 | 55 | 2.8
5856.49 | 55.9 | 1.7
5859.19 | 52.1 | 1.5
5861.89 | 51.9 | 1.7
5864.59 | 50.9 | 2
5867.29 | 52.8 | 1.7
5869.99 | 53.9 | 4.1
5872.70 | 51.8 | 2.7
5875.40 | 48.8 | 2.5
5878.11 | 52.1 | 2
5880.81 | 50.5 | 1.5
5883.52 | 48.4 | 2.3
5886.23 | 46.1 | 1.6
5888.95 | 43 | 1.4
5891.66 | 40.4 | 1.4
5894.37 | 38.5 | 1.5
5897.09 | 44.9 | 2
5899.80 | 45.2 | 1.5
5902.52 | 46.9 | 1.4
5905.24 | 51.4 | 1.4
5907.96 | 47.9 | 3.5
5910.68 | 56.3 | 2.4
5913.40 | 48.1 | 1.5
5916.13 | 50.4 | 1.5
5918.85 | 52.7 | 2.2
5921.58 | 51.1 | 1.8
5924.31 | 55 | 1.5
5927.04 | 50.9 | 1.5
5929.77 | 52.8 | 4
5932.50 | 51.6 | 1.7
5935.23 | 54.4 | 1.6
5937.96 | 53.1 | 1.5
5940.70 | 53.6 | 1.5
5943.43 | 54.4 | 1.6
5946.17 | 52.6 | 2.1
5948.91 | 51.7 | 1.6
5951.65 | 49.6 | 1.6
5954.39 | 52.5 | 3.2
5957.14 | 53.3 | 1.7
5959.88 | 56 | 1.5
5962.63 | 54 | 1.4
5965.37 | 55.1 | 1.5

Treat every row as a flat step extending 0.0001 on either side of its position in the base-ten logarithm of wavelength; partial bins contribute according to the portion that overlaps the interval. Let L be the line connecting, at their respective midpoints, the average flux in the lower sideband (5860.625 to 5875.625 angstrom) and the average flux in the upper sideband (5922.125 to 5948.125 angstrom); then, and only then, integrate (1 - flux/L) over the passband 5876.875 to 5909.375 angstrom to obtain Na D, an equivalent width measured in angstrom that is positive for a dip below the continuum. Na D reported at 3.8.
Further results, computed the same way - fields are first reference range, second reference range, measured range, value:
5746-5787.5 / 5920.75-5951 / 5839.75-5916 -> 4.5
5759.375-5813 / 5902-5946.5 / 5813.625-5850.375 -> -1.9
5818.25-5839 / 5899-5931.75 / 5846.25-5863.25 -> 0.2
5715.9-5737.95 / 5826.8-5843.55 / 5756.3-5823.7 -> 1.4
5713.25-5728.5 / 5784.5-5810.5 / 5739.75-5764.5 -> -0.7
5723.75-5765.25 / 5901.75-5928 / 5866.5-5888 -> 0.6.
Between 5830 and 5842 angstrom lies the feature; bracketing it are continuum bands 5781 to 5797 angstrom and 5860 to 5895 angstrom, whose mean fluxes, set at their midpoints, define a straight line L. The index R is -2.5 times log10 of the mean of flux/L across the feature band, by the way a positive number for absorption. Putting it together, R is -0.13 mag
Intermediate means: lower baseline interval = 52.8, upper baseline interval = 48.7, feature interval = 56.8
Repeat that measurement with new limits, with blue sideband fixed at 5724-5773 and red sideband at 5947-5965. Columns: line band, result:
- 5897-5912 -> 0.090 mag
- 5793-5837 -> -0.017 mag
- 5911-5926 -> 0.031 mag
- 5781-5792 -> 0.027 mag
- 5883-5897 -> 0.234 mag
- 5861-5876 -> 0.037 mag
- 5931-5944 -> -0.006 mag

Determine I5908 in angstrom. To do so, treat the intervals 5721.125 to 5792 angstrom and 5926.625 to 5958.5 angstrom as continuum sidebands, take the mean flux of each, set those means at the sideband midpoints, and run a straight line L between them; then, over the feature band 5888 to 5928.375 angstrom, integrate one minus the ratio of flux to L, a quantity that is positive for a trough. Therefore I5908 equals 3.5 angstrom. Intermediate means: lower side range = 54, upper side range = 52.6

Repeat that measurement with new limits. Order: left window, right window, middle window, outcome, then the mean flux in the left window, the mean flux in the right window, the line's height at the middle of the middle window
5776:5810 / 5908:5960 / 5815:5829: -0.68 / 53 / 52.4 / 52.9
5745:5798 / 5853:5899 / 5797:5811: -0.28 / 54.1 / 49.1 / 52.5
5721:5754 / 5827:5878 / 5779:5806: 0.70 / 54.1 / 54.2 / 54.1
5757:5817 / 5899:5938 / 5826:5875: -1.85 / 53.7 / 51.2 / 52.5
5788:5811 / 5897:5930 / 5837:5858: -1.16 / 53.4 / 50.4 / 52.1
